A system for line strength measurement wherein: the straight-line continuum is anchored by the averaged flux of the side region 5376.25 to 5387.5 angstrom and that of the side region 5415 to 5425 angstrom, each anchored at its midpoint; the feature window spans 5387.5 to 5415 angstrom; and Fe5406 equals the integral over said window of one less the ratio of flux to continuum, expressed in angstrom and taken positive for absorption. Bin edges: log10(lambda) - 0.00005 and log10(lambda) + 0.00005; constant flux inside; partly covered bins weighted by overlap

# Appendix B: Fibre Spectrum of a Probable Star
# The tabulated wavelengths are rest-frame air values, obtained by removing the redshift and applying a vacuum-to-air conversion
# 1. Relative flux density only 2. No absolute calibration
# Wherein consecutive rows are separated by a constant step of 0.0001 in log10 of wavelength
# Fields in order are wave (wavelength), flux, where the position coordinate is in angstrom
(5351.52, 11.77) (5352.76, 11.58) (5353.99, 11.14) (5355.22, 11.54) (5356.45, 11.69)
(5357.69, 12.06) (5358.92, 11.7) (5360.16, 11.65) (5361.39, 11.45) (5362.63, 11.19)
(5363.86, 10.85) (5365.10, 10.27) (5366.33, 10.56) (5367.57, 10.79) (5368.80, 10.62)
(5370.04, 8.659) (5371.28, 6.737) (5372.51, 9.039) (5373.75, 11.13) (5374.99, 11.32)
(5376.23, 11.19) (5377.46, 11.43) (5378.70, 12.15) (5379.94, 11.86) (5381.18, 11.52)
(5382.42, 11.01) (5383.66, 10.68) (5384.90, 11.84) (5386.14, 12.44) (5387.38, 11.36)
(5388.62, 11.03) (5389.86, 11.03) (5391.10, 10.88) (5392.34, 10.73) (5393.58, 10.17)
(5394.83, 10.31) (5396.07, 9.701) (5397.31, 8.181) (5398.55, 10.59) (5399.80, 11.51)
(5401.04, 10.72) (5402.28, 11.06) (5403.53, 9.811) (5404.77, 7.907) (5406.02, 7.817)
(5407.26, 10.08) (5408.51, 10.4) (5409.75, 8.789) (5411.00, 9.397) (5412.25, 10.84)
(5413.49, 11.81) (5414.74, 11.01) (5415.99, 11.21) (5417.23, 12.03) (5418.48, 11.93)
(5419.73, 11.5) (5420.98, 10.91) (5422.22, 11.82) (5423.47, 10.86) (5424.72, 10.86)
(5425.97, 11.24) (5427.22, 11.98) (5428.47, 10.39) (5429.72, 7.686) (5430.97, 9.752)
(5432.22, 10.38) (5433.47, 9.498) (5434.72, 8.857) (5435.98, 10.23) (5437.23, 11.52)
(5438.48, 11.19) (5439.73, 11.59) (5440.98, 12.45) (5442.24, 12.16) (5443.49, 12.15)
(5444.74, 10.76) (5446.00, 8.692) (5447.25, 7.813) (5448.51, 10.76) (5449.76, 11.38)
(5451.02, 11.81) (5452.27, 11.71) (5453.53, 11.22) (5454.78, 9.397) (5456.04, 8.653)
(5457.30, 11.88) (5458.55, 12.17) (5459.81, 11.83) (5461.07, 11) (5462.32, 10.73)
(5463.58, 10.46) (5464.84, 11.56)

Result 3.1 angstrom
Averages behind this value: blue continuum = 11.6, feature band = 10.2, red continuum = 11.4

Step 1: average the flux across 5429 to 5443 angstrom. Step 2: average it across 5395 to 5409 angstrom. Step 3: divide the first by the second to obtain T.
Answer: 1.07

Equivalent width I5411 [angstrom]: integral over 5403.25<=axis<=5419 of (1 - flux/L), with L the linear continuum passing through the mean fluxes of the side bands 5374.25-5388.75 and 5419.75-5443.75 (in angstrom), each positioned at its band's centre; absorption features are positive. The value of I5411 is 1.2 angstrom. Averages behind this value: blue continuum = 11.5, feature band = 10.2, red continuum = 10.8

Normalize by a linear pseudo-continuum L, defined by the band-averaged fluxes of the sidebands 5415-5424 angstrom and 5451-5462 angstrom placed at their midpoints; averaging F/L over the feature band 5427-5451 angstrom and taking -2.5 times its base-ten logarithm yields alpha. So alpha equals 0.07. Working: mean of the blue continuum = 11.5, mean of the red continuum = 11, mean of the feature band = 10.5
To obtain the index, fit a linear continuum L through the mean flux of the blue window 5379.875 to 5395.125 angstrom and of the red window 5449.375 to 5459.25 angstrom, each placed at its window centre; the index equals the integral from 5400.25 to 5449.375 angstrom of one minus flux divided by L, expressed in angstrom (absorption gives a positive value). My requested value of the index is 2.5 angstrom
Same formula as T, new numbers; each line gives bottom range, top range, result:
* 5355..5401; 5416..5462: 1.00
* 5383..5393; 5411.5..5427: 1.01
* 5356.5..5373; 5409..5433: 1.03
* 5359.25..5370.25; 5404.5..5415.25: 0.91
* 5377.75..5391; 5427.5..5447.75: 0.90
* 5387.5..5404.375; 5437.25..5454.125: 1.06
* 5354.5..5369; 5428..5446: 0.94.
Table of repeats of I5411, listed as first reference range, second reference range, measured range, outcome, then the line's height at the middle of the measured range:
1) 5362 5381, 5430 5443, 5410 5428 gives -0.9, 10.7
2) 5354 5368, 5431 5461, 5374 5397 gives 0.0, 11.1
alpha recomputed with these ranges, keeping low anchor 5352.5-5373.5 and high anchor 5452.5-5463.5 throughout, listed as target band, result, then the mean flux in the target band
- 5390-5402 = 0.039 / 10.4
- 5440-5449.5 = 0.010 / 10.7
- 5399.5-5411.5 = 0.112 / 9.71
